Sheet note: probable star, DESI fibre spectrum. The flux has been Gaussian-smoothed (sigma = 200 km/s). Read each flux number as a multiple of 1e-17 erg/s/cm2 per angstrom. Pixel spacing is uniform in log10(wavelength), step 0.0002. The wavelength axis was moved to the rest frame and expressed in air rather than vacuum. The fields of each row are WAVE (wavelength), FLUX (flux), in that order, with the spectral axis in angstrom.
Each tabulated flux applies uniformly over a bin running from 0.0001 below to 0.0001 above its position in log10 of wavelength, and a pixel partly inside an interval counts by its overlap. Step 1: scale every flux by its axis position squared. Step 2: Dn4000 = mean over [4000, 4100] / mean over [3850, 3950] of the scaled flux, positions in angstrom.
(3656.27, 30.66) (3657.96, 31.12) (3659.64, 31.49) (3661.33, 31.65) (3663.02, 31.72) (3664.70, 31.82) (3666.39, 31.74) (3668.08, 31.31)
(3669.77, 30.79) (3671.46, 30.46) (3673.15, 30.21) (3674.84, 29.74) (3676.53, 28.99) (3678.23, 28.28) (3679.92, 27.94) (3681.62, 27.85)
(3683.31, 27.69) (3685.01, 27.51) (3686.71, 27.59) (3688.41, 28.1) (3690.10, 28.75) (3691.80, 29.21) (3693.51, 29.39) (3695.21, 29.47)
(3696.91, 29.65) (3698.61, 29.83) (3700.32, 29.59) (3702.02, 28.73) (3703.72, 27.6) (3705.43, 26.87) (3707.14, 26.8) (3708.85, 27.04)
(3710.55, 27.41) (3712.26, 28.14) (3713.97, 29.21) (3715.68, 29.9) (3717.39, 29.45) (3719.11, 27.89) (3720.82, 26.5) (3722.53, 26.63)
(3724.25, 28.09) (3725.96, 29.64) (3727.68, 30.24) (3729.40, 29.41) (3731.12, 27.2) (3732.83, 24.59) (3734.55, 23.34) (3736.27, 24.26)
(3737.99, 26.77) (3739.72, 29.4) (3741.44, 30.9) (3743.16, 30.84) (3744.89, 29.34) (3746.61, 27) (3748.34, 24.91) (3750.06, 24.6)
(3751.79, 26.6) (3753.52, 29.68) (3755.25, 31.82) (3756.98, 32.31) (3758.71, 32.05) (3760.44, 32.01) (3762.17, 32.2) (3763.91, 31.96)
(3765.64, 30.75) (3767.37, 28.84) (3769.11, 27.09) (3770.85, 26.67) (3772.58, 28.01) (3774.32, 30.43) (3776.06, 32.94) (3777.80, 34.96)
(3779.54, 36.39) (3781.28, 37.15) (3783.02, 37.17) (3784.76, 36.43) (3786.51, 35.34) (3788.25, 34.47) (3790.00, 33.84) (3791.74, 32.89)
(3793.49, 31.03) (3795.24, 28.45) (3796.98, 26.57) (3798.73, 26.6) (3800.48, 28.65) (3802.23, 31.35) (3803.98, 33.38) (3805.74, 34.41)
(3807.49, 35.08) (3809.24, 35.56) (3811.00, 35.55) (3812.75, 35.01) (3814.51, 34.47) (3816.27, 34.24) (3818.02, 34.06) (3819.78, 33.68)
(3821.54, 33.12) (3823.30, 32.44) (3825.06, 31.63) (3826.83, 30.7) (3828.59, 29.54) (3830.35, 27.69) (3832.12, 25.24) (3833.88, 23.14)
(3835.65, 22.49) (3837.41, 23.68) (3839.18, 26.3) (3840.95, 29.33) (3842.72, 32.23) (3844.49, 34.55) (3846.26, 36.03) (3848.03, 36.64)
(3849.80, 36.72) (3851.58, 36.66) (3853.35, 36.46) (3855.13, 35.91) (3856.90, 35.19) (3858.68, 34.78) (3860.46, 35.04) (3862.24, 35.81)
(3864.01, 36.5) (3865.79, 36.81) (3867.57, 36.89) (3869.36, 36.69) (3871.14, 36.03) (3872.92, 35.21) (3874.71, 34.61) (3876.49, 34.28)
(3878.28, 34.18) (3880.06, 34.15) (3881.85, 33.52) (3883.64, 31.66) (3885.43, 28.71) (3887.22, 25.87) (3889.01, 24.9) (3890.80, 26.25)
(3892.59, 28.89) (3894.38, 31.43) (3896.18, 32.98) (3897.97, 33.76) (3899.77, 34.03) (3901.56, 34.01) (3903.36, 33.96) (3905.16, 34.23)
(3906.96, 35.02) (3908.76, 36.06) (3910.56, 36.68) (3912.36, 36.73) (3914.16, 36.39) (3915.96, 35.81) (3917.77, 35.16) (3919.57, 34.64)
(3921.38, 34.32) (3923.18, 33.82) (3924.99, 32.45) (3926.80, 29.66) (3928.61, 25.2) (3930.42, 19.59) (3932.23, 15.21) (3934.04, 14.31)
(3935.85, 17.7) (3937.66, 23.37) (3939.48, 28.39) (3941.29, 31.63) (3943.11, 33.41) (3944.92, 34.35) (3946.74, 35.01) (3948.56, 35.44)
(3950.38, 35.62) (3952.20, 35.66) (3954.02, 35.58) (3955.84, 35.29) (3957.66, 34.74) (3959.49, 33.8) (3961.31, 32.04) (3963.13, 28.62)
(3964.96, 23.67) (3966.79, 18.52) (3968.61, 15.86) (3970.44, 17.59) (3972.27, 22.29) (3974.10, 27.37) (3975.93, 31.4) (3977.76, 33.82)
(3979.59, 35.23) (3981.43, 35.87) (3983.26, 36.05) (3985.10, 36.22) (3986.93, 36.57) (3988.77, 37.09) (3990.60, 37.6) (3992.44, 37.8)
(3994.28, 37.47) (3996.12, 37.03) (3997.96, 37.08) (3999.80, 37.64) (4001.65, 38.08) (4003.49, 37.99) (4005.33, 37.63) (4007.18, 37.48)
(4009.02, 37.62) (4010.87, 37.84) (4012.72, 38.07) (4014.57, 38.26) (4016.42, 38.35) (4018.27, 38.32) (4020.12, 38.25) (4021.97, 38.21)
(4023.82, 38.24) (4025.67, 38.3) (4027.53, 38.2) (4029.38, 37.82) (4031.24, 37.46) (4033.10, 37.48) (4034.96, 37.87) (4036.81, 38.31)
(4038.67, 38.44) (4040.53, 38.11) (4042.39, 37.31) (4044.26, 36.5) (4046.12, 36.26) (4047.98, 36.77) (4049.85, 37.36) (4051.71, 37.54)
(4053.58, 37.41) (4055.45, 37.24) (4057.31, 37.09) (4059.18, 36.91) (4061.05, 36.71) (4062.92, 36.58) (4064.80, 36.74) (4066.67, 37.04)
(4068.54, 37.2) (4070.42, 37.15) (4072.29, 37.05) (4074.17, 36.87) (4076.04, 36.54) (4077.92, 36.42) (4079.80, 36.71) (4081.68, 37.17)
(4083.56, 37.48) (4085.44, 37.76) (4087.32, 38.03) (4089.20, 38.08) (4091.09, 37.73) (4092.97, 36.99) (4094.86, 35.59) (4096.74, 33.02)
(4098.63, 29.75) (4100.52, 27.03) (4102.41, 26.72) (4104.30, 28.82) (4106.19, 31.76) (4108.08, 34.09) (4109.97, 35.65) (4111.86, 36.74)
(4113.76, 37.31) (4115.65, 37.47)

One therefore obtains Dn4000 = 1.2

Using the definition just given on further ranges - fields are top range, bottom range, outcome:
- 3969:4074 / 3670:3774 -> 1.49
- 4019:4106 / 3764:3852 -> 1.30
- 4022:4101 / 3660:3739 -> 1.55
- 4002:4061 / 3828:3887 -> 1.26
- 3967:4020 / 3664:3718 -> 1.40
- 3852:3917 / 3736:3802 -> 1.17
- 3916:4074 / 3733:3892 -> 1.18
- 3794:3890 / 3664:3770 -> 1.20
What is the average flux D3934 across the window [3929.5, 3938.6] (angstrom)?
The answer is 18.1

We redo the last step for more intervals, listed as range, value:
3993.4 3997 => 37.2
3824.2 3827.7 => 31.1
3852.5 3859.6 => 35.6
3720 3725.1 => 27.1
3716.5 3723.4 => 27.6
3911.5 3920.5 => 35.7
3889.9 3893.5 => 27.6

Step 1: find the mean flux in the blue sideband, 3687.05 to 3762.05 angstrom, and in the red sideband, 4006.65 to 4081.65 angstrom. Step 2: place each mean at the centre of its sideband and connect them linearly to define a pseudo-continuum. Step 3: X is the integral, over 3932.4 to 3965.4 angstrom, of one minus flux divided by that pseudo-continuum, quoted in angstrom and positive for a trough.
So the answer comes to 4.3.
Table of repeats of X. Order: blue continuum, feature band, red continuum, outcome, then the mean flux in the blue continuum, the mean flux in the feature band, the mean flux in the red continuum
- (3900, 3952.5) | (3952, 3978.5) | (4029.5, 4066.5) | 3.9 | 31.1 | 28.2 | 37.3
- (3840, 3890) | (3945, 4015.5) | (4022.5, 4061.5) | 5.3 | 34.1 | 33.6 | 37.5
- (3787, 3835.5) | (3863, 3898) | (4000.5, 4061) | 0.8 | 31.5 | 32.6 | 37.7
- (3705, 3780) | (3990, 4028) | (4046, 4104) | -3.7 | 28.9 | 37.9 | 35.9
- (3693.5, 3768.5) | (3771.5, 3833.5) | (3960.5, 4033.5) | -4.7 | 28.6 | 32.4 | 34.4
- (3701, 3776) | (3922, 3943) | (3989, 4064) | 5.8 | 28.5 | 25.1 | 37.6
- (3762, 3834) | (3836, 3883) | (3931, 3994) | -4.5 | 32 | 34.2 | 30.1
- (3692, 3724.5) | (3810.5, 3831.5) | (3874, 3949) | -1.9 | 28.3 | 32.5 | 31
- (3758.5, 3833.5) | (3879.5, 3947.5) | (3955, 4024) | 5.3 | 32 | 30.6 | 33.9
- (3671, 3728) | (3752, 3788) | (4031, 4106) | -2.6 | 28.5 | 32.2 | 36.1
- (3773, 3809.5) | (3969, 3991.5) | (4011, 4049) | 3.0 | 32.9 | 31.9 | 37.8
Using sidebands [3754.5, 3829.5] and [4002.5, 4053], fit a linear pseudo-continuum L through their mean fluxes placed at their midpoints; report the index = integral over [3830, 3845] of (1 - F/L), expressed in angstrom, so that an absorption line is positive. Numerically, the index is 2.9 angstrom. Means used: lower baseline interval 32.4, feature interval 27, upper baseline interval 37.8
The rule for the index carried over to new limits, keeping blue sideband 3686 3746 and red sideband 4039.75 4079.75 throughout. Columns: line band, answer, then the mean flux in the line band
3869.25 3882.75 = -1.0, 34.7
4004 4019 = -0.9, 37.9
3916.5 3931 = 1.1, 31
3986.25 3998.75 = -0.7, 37.3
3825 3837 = 1.7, 26.8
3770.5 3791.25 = -2.7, 33.8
